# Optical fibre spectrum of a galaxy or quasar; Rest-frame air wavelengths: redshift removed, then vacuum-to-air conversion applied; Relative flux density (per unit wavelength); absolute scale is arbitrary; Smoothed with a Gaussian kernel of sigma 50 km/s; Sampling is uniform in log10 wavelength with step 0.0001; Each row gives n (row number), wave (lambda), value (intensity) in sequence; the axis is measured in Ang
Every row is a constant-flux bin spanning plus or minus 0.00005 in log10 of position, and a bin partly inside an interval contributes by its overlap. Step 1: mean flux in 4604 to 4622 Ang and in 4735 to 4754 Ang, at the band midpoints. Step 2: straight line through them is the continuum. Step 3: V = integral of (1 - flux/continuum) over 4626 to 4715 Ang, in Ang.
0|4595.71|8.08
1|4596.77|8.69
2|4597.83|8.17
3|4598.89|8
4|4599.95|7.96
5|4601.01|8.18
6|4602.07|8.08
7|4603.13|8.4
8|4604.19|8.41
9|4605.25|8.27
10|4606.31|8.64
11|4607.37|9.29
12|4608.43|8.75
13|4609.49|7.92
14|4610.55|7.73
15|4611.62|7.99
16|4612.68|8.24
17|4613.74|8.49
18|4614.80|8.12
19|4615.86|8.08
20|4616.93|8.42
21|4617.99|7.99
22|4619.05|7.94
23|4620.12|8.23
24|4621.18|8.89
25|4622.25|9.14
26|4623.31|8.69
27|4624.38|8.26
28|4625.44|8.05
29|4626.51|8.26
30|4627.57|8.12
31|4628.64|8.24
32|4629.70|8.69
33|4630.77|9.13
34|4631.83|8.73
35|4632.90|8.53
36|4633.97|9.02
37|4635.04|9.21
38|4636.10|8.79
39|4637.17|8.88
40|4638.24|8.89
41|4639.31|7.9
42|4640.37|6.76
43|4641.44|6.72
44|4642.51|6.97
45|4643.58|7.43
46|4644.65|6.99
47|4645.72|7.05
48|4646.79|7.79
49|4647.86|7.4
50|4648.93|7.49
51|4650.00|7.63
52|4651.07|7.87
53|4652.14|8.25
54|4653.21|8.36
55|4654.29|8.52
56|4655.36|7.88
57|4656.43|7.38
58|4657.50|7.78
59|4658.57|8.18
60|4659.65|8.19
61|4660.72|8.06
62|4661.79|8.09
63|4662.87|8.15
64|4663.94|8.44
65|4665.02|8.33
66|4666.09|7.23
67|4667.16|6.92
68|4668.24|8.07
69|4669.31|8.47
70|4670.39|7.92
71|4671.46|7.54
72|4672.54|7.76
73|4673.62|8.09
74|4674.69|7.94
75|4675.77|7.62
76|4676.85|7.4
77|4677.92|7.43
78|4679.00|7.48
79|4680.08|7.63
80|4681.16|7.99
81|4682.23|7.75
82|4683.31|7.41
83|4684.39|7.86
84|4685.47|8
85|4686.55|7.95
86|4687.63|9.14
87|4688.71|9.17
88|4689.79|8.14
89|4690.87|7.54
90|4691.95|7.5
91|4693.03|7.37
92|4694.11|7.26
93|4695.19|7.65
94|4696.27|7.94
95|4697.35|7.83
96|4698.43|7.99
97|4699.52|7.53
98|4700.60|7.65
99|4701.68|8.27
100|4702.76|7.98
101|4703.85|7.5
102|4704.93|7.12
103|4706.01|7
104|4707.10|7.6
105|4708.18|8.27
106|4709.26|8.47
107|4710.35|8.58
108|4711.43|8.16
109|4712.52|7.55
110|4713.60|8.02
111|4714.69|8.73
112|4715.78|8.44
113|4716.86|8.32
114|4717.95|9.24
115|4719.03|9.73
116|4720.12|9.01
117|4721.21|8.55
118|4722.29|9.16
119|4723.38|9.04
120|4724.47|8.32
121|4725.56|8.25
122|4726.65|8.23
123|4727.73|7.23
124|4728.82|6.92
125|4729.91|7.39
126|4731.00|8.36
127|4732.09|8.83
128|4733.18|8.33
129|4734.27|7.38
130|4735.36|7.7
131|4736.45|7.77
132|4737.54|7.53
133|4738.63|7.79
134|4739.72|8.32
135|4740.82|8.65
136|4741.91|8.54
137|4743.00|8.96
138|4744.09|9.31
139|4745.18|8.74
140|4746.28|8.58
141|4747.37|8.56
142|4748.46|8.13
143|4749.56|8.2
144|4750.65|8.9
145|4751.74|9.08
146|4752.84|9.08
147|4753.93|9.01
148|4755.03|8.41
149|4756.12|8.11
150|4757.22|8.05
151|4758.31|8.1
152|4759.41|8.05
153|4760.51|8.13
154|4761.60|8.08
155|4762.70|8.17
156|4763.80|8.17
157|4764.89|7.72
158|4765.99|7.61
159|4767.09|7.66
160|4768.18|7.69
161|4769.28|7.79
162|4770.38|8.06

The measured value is 4.9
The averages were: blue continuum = 8.33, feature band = 7.93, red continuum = 8.49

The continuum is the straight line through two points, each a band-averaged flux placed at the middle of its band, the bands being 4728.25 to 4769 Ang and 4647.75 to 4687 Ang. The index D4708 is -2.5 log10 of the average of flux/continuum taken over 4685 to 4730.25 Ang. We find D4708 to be -0.01 mag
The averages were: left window 7.85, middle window 8.09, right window 8.21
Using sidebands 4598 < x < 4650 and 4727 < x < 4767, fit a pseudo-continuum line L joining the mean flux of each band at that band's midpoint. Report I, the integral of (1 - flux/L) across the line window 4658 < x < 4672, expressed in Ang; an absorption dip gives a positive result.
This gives 0.4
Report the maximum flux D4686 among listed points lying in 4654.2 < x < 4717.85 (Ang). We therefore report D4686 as 9.17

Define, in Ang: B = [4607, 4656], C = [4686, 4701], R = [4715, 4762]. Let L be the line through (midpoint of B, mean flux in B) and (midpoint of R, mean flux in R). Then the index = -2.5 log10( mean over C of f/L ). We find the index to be 0.05 mag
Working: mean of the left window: 8.16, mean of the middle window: 7.91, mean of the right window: 8.39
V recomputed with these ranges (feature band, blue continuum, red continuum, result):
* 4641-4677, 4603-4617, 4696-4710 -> 1.2 Ang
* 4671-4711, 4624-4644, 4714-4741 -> 2.2 Ang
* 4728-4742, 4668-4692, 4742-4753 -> 1.1 Ang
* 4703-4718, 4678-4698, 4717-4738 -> 0.1 Ang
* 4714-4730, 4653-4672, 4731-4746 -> -0.5 Ang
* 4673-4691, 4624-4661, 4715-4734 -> 0.7 Ang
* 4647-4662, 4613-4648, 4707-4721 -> 0.6 Ang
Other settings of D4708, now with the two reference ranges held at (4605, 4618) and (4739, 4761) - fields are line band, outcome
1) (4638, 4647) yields 0.14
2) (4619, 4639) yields -0.04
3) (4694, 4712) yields 0.09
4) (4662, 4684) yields 0.08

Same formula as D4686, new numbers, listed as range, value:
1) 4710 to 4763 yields 9.73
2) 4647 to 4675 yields 8.52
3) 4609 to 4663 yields 9.21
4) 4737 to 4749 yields 9.31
